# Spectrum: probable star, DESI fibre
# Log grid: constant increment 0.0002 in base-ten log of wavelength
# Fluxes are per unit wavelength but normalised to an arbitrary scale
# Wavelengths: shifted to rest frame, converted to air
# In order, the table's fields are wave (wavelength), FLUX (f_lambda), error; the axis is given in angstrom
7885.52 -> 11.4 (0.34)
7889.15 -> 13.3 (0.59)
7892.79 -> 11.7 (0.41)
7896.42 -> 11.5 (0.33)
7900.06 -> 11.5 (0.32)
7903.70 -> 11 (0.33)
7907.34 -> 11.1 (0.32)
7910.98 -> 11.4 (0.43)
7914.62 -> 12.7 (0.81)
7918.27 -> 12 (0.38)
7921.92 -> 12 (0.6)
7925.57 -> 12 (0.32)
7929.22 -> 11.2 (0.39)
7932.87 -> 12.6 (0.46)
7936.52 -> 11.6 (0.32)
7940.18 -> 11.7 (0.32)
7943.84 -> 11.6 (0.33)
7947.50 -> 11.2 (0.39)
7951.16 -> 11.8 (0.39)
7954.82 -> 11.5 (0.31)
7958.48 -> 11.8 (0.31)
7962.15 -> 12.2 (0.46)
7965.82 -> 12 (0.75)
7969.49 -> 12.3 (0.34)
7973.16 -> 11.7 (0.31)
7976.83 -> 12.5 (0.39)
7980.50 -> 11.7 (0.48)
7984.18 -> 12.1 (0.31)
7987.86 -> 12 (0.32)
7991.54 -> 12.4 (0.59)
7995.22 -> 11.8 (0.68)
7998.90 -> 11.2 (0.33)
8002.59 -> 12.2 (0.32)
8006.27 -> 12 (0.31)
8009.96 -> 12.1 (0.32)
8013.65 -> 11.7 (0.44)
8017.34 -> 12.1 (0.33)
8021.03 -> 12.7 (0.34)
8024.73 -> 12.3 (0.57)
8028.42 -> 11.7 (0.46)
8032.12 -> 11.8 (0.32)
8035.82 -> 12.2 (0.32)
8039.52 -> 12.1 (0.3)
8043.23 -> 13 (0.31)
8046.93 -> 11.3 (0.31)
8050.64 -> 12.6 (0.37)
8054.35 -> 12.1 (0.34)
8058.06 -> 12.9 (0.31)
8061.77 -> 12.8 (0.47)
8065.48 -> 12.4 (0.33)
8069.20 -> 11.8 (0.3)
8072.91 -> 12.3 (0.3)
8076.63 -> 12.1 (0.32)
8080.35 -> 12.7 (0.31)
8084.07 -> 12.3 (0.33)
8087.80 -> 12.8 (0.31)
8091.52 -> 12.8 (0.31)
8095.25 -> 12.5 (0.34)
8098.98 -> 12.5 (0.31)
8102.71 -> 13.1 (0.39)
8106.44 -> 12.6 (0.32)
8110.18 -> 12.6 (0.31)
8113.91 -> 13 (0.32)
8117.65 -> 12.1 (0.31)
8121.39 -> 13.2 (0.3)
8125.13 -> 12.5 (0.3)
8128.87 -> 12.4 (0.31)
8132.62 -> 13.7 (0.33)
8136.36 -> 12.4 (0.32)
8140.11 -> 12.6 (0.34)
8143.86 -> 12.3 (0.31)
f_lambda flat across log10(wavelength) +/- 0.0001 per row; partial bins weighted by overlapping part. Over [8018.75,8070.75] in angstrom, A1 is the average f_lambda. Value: 12.3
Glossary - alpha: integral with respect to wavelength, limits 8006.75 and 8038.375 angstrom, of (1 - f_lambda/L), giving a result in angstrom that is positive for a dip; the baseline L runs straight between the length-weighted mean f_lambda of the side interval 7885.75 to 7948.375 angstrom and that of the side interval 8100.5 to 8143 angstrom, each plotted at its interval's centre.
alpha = 0.5 angstrom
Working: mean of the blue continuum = 11.8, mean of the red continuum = 12.7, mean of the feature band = 12.1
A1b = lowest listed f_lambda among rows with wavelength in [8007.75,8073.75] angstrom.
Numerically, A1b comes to 11.3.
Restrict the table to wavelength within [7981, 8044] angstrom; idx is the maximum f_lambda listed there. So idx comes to 13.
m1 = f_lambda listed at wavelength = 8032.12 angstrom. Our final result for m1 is 11.8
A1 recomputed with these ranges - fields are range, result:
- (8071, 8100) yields 12.5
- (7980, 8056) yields 12.1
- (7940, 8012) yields 11.9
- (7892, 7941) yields 11.7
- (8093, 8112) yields 12.7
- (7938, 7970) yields 11.8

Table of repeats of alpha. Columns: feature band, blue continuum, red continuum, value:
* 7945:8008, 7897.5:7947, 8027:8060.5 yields 0.1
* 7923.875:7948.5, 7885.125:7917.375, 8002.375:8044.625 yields 0.3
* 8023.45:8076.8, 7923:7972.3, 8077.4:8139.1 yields 0.6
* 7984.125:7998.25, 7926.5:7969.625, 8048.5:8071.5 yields 0.0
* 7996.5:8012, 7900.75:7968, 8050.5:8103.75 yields 0.3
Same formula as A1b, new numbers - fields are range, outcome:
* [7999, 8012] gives 12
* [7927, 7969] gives 11.2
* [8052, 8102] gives 11.8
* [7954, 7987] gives 11.5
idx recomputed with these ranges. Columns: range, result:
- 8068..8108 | 13.1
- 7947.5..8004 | 12.5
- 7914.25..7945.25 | 12.7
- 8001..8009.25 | 12.2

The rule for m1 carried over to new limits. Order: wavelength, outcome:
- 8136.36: 12.4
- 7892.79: 11.7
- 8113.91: 13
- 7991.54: 12.4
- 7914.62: 12.7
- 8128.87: 12.4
